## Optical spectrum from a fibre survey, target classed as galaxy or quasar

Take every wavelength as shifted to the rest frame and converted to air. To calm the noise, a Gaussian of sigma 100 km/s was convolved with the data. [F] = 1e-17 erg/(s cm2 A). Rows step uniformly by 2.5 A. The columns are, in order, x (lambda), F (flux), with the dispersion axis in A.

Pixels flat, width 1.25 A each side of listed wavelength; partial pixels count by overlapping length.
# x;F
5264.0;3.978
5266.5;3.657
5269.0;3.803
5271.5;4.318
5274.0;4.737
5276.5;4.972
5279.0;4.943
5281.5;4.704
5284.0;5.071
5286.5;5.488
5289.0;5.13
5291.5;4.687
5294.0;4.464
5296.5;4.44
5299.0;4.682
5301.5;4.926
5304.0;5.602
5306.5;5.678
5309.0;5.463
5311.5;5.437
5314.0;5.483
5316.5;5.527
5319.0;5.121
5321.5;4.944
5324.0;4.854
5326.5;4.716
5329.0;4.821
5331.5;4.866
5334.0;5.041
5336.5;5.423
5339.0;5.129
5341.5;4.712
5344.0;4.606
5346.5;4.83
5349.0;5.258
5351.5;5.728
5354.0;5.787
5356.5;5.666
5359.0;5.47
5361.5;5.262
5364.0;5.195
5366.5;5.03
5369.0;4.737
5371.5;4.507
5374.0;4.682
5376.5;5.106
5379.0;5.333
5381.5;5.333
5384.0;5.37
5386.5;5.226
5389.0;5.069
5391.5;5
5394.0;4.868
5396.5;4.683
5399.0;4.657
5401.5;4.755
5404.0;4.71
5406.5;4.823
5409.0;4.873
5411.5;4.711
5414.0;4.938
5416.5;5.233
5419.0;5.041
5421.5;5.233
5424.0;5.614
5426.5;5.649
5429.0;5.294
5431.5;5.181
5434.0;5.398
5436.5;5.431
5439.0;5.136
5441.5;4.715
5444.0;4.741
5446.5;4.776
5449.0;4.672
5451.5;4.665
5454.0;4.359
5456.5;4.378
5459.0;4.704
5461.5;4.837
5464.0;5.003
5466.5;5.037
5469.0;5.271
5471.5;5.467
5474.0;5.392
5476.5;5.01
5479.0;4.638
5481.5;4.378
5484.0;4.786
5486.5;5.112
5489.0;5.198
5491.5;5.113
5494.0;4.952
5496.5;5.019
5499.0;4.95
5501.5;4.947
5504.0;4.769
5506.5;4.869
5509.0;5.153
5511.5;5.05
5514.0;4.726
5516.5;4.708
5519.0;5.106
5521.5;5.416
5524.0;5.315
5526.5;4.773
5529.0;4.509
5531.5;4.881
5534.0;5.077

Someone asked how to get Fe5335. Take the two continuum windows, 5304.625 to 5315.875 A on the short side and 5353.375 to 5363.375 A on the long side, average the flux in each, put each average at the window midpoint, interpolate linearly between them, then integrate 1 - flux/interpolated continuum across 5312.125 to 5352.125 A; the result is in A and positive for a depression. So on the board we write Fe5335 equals 3.29 A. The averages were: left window 5.52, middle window 5.06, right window 5.51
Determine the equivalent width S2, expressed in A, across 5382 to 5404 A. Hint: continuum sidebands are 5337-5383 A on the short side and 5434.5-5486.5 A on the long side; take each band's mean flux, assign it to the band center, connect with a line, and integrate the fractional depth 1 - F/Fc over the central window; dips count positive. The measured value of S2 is 0.4 A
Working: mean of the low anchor 5.14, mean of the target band 4.95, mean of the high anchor 4.88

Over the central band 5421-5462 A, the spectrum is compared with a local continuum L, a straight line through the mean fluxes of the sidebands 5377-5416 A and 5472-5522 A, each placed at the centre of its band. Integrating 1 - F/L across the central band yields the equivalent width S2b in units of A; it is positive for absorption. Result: -0.17 A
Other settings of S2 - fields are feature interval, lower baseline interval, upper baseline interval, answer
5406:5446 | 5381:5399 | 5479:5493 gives -1.1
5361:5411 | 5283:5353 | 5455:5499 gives 0.7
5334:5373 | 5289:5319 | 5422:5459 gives -0.5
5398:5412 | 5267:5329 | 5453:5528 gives 0.5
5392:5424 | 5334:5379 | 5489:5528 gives 1.1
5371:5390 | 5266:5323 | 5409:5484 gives -0.5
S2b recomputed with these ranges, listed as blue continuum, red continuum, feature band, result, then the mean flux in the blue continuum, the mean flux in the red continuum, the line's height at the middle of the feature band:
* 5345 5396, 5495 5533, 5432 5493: 1.16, 5.16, 4.95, 5.02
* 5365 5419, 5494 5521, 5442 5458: 1.09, 4.94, 4.94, 4.94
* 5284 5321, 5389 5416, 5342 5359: -1.05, 5.15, 4.83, 4.99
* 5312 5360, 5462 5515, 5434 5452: 0.43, 5.16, 4.99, 5.04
